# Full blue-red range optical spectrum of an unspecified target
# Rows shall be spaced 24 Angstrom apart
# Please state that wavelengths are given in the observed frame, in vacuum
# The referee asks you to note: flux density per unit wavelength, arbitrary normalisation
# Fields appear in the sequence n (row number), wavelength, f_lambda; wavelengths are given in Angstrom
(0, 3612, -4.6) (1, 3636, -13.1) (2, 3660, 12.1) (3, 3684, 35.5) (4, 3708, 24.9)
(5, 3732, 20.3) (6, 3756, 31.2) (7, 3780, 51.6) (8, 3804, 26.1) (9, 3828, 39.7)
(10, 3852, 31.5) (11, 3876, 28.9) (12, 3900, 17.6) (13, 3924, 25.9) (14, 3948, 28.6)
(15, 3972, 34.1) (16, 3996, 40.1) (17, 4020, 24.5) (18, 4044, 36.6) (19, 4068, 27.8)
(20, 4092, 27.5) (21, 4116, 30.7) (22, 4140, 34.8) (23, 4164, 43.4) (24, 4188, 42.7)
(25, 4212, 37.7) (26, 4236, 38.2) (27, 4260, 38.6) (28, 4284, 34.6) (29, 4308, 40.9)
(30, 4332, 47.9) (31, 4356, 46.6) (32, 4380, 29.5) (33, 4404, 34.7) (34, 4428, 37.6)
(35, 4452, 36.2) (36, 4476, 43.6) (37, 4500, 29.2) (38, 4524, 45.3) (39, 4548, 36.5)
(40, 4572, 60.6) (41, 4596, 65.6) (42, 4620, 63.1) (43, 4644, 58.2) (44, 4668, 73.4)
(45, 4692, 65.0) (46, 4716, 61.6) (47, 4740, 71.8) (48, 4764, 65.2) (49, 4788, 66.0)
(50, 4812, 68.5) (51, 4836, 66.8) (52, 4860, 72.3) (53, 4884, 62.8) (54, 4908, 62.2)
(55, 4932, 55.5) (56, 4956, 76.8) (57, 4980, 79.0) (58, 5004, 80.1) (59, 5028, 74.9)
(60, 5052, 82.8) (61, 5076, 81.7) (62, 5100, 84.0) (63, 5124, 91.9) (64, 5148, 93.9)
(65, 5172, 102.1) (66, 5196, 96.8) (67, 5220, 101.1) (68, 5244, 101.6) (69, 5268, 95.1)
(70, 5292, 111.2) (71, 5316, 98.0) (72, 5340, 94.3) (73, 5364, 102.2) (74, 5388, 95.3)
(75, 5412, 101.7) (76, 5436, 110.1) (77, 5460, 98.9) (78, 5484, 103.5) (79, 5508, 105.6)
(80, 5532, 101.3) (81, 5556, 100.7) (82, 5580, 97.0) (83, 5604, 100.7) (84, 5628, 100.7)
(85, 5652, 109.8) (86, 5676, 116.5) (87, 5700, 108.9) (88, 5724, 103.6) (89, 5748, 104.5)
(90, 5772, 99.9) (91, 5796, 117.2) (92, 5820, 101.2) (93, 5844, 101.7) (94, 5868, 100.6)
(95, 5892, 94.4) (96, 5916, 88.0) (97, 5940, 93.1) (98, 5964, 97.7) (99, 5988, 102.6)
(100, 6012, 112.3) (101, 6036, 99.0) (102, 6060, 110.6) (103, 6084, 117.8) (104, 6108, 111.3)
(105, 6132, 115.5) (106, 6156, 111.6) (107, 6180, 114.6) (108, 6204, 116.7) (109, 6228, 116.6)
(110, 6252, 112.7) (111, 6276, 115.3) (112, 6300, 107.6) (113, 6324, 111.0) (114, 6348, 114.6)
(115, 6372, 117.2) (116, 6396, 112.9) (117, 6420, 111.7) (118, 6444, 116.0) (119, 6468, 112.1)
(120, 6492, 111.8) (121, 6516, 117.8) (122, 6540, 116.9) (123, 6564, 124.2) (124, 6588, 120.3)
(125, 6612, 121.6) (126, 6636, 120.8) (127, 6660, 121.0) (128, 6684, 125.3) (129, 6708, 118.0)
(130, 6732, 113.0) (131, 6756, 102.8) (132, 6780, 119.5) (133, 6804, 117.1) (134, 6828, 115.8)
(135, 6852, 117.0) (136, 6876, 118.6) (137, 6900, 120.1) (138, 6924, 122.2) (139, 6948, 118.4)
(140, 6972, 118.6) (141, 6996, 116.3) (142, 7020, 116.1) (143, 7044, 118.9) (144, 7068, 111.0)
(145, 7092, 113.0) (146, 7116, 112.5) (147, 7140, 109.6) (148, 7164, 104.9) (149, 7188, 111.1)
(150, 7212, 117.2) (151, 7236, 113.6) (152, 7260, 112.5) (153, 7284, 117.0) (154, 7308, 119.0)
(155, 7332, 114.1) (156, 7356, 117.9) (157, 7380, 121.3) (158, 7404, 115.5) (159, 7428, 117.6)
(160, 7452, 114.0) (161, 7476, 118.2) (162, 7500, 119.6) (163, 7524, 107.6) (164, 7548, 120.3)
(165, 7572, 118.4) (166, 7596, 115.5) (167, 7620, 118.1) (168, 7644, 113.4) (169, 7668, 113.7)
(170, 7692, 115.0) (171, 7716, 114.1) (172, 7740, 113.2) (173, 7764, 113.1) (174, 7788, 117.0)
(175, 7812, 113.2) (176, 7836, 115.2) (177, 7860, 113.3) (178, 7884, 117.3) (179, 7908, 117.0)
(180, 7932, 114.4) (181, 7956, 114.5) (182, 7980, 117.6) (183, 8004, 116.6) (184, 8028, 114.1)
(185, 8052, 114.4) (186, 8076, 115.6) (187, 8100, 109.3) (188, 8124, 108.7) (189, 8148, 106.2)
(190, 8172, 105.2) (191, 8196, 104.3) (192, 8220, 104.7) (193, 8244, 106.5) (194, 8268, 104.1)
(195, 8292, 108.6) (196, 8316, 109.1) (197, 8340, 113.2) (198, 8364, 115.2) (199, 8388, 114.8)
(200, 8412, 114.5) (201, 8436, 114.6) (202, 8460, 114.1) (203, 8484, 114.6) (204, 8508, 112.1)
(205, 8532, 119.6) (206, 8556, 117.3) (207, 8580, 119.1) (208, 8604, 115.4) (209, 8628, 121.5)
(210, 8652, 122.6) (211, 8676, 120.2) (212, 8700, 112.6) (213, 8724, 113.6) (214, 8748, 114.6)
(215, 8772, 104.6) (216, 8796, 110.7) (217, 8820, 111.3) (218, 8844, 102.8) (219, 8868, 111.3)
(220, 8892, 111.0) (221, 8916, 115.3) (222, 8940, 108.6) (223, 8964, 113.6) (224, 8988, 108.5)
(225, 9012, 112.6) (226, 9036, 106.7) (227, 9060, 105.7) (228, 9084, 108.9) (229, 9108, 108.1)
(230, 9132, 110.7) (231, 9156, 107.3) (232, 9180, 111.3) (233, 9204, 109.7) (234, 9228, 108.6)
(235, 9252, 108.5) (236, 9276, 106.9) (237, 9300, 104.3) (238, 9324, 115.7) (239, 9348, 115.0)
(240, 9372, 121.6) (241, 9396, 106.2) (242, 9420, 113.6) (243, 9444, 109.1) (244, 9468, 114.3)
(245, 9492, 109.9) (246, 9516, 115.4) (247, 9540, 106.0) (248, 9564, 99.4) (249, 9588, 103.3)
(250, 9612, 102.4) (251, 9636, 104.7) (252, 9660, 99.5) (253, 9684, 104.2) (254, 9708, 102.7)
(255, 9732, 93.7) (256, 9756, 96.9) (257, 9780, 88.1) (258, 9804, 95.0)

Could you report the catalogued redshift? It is 0.15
